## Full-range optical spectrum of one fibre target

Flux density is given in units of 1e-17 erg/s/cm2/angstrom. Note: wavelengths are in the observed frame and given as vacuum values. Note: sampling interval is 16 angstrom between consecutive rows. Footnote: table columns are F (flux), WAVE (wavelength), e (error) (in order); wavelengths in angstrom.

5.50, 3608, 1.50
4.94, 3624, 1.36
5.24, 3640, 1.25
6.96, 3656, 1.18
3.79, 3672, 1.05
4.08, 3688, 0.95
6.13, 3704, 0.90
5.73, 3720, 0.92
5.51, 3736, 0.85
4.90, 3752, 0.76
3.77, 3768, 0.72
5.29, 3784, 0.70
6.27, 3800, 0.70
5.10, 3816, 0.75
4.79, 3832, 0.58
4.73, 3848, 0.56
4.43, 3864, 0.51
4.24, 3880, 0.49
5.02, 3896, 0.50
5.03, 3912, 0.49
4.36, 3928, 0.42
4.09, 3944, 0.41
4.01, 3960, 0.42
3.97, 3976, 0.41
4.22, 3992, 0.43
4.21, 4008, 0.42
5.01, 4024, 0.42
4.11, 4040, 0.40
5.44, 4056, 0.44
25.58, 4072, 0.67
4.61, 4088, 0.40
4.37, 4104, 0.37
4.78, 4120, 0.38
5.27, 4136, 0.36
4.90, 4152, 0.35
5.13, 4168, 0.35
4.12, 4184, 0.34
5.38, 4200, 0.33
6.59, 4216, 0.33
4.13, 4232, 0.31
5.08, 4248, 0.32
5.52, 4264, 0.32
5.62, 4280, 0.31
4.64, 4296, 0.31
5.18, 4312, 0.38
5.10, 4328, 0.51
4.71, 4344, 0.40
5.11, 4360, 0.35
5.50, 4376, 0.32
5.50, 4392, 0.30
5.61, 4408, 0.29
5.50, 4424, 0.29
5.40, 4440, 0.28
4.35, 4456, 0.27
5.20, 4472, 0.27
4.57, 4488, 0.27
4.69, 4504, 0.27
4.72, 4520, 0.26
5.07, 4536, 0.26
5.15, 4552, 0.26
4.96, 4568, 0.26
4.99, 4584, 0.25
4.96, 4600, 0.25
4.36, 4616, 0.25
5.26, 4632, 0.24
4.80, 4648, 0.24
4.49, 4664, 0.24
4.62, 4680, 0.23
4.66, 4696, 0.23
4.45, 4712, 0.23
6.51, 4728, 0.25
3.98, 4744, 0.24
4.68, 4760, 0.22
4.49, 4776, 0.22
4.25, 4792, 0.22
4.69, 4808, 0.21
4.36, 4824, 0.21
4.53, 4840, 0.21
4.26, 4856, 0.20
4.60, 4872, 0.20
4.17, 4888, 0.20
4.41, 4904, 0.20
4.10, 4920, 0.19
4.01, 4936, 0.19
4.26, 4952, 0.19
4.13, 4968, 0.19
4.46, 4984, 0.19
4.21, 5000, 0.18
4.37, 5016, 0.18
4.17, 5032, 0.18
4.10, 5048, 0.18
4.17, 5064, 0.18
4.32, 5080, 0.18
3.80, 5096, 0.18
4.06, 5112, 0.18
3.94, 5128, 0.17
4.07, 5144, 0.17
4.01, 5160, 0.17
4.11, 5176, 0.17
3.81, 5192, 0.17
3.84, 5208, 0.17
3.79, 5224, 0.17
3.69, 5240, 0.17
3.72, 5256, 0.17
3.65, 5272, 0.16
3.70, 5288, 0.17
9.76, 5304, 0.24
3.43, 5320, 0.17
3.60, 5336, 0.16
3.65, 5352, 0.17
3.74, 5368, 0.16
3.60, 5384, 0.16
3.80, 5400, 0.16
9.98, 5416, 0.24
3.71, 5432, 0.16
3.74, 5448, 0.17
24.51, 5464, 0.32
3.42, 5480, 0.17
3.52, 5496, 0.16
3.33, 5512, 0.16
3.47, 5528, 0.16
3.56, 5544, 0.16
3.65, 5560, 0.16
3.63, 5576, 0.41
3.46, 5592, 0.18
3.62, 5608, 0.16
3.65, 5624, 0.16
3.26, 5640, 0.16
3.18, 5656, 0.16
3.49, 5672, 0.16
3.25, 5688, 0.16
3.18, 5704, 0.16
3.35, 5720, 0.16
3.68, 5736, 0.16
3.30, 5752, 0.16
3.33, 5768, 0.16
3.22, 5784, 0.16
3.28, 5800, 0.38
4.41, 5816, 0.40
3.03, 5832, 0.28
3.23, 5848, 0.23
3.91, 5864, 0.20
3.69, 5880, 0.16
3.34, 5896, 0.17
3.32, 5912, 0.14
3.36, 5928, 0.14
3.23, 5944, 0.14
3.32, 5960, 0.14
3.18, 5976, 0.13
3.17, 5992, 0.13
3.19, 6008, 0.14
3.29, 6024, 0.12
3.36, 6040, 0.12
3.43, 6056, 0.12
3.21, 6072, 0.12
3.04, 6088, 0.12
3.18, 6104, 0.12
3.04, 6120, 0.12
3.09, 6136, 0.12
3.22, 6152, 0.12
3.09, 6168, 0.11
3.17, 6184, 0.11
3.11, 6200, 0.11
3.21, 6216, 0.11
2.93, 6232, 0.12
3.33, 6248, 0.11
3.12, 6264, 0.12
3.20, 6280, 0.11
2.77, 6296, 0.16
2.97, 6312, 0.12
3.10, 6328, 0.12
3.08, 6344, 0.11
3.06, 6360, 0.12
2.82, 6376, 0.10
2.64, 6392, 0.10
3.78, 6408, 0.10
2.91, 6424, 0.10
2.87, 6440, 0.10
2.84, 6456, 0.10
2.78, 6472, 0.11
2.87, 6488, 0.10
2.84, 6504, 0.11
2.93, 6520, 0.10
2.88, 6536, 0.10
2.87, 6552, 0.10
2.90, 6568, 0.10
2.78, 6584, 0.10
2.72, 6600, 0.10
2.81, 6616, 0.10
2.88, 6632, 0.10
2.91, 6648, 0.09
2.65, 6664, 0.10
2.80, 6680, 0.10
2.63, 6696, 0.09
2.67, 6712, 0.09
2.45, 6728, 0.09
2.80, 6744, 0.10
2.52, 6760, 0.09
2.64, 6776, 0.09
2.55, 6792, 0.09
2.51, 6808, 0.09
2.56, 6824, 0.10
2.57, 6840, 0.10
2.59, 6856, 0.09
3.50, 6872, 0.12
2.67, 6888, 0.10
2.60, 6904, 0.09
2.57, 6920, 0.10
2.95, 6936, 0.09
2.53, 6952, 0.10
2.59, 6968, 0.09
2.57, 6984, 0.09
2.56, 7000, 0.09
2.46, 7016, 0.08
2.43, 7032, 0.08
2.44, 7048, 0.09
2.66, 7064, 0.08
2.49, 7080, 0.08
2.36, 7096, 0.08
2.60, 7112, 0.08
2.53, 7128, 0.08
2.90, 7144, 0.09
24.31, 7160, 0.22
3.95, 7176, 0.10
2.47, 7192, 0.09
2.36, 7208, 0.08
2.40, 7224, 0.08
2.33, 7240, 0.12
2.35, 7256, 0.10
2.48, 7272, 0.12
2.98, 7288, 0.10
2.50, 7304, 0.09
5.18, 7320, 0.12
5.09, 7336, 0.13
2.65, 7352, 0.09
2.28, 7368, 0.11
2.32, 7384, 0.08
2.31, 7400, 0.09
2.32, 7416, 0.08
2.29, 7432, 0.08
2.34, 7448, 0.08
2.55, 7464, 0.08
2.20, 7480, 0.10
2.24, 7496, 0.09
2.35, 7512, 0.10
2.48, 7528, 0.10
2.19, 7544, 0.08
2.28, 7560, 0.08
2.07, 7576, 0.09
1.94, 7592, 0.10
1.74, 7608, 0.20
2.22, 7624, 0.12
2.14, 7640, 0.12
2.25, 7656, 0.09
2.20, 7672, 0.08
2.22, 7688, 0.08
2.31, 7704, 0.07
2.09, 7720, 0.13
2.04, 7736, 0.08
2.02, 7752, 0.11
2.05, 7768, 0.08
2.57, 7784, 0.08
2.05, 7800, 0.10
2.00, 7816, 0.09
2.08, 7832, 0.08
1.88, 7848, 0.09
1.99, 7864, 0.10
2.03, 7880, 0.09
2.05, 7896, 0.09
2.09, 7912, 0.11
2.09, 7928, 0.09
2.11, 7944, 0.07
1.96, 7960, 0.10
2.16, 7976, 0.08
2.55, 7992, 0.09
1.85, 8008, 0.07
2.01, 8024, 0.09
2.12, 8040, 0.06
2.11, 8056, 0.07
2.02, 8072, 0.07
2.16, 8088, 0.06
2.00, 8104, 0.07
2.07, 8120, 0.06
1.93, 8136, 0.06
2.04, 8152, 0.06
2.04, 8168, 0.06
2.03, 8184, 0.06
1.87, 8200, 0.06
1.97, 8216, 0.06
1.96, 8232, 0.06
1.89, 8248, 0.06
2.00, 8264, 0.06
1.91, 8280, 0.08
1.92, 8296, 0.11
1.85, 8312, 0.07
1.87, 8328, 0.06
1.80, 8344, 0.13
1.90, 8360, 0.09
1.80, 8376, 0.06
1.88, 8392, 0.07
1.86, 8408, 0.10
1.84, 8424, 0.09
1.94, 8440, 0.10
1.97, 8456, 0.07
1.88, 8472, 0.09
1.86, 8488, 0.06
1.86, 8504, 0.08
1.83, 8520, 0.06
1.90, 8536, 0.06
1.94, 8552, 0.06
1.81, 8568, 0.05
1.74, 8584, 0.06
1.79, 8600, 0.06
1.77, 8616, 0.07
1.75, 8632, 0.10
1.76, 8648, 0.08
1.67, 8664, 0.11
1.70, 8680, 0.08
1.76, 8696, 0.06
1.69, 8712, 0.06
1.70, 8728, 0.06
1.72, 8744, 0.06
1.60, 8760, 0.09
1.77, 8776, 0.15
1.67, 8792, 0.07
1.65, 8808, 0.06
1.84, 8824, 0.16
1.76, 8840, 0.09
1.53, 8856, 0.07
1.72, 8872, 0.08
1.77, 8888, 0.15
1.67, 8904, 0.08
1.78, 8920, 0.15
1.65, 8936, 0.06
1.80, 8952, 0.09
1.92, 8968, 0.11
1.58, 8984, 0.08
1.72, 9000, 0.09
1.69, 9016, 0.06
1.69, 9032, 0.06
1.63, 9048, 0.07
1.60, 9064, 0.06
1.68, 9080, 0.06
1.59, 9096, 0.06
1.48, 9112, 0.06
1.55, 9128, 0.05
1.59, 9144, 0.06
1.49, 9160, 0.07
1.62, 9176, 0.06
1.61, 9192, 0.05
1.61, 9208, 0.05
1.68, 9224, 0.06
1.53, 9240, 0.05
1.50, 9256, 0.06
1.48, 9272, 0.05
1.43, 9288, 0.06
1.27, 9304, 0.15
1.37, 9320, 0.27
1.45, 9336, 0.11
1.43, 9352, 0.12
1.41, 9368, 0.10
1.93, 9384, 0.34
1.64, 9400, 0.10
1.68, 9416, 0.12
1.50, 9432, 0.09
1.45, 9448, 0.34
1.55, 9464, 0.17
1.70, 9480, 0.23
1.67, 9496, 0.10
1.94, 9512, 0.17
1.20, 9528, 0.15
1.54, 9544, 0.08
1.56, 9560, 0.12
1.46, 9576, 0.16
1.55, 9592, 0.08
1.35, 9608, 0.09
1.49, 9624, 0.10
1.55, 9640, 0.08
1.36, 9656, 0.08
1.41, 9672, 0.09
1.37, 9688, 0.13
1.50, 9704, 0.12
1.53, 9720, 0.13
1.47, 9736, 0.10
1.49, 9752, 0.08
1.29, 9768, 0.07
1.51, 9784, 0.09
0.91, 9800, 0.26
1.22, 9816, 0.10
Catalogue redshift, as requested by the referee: 0.090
